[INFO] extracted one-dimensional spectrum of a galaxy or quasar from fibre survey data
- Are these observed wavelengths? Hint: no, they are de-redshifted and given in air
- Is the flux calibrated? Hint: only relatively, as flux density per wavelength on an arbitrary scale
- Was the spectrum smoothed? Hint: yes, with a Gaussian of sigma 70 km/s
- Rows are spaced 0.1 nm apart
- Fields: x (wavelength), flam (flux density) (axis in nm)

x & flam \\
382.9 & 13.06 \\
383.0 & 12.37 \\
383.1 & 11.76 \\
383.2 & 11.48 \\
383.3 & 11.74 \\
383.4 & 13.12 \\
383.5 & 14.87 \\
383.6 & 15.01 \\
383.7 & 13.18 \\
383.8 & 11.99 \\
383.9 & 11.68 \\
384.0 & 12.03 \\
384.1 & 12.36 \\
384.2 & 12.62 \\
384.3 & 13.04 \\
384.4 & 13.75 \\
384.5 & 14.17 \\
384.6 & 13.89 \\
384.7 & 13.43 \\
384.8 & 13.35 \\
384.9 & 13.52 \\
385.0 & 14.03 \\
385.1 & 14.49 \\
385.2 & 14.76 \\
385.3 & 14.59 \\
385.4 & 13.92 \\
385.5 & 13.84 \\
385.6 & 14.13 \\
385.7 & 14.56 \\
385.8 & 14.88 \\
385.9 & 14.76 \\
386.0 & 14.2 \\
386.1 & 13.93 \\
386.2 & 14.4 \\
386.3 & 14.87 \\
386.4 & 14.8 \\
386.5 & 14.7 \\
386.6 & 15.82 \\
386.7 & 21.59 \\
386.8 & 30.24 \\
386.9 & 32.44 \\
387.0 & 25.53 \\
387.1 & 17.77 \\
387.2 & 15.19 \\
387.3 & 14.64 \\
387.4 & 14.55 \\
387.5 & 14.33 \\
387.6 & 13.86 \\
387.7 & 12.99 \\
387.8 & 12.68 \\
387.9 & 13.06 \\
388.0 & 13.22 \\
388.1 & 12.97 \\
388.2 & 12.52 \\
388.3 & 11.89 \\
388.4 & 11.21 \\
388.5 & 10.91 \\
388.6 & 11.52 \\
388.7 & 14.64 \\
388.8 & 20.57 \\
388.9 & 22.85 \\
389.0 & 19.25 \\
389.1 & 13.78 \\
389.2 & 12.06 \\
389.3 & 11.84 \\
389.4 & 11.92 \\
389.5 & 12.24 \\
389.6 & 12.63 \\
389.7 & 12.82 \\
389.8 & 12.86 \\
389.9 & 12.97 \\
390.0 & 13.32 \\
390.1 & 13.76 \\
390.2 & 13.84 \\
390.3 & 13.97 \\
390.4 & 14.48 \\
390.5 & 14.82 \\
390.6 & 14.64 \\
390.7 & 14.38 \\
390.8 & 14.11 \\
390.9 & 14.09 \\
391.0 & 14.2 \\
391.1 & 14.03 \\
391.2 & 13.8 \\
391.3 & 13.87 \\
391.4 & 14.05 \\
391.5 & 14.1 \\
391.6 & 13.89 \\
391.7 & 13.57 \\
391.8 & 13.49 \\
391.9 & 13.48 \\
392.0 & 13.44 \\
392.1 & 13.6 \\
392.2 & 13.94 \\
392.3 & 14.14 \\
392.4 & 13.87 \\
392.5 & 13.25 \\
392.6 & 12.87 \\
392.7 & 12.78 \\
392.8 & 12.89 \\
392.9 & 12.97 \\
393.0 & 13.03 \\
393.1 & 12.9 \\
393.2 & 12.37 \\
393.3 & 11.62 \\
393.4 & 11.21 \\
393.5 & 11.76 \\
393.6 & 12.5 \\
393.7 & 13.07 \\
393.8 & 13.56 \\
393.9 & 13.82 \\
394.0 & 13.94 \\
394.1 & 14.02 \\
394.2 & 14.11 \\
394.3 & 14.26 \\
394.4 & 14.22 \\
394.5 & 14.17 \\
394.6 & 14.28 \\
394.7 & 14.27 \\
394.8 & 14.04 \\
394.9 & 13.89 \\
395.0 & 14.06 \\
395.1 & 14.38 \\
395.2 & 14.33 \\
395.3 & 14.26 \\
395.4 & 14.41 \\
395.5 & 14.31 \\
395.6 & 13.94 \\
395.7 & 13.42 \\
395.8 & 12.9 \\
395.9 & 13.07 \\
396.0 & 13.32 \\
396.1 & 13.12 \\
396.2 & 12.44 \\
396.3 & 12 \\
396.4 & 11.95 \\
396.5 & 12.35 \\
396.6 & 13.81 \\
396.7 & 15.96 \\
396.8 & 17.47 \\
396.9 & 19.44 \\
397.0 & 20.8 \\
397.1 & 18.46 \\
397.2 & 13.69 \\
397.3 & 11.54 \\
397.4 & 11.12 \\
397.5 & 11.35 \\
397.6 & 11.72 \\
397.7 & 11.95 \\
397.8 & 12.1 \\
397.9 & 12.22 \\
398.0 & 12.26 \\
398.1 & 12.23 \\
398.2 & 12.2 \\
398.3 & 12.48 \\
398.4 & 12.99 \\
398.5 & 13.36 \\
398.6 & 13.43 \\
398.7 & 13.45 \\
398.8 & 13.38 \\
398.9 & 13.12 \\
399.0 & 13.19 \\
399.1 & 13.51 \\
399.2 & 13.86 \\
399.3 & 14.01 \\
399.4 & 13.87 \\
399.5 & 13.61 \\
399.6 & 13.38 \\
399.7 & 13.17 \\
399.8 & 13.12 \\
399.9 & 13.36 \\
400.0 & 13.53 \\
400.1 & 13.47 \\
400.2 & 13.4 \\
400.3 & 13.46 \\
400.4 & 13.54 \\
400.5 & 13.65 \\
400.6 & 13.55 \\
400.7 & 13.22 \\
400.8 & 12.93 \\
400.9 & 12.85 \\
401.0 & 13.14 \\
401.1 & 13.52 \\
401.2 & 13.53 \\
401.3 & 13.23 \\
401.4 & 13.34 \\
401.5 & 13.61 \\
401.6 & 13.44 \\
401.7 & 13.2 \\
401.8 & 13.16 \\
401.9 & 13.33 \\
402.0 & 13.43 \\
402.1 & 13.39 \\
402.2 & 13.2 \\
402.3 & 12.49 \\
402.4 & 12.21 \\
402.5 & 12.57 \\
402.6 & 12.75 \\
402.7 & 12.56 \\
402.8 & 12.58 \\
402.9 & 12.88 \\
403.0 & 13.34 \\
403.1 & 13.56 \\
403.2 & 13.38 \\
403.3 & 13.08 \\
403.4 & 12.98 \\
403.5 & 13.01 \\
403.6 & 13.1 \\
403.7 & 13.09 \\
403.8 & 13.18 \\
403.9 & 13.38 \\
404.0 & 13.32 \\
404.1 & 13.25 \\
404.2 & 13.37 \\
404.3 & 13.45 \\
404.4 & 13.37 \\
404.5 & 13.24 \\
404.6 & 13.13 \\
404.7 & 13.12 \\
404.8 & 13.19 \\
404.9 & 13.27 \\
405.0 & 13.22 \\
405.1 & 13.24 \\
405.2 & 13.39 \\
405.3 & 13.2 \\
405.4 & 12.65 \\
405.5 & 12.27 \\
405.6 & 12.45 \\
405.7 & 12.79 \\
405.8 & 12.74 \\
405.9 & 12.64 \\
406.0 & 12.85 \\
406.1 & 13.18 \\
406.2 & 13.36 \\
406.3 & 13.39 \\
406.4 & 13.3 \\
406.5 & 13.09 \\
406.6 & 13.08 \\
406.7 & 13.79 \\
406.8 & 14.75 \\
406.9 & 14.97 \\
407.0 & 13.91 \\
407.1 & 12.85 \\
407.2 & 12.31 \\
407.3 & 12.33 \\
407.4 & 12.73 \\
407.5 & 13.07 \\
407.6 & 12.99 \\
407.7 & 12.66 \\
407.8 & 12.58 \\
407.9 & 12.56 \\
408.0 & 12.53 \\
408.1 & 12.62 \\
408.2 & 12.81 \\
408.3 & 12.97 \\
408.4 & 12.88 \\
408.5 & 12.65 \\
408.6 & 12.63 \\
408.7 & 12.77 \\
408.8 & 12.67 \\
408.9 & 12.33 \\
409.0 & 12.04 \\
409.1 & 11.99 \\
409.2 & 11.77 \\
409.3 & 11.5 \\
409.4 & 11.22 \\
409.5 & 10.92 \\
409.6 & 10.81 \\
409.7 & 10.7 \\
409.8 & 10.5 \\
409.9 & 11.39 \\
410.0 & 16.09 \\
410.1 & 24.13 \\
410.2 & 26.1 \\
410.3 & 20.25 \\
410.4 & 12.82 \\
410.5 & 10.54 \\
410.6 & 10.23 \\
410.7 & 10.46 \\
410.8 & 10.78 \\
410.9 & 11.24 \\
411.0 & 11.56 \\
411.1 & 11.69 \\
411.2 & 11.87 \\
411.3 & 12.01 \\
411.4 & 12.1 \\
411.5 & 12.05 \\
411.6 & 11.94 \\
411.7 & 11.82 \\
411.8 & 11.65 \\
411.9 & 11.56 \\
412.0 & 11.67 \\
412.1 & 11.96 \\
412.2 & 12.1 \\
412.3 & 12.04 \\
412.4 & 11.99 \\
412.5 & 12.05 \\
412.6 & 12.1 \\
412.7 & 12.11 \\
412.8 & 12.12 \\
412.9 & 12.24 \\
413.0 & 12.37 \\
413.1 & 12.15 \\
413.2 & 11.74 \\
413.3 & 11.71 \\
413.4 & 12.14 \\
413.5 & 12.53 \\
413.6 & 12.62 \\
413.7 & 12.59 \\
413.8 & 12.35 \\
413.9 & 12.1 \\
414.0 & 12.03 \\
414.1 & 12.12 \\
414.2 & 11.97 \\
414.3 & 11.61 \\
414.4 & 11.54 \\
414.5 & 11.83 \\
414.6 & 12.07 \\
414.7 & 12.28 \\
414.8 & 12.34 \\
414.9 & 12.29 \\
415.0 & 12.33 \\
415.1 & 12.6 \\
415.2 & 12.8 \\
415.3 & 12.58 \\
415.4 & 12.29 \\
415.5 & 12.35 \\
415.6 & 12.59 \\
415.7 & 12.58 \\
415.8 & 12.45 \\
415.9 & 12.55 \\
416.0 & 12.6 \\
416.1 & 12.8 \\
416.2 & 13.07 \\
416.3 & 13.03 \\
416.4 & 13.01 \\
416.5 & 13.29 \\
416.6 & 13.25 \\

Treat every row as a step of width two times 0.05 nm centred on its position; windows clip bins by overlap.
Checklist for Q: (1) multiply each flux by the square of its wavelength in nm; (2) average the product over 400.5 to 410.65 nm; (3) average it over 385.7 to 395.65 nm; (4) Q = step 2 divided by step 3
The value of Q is 0.99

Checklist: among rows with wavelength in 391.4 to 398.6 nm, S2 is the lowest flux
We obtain 11.12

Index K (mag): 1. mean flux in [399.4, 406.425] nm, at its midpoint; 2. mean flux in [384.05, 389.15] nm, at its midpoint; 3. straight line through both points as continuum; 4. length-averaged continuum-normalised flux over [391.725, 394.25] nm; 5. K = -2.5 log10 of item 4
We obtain 0.104 mag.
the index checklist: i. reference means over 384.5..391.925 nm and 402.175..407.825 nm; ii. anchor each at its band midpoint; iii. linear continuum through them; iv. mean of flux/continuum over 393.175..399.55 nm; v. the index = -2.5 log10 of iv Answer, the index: 0.031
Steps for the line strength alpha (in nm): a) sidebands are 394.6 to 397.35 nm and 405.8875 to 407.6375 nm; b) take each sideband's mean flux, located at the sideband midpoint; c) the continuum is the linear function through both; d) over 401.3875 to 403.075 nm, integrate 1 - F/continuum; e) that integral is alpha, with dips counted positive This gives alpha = 0.09 nm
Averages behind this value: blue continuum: 14.4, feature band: 13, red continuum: 13.3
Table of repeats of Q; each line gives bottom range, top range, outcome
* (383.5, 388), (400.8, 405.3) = 0.95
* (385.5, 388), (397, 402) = 0.85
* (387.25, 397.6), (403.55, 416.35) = 1.01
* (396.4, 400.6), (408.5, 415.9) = 0.98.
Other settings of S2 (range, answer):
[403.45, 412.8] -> 10.23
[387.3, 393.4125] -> 10.91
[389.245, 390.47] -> 11.84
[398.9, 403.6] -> 12.21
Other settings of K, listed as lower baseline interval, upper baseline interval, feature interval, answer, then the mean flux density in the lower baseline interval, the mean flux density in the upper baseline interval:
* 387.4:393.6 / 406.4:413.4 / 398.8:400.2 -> -0.02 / 13.6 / 12.7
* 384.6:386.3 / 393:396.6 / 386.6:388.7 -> -0.15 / 14.2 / 13.4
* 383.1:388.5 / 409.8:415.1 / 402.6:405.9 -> 0.02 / 14.7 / 12.6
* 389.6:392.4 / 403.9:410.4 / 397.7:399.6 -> 0.04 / 13.8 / 13.3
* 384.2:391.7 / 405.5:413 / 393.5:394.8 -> 0.03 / 14.8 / 12.8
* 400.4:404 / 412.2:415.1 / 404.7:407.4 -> -0.03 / 13.1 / 12.1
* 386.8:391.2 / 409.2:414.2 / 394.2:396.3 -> 0.03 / 14.8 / 12.5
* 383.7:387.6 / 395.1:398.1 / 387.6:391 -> 0.08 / 15.4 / 13.8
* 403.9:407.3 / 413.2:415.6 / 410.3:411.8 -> 0.07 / 13.2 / 12.2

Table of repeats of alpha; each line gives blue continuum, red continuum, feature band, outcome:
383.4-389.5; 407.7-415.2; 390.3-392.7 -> 0.085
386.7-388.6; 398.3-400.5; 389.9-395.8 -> 0.494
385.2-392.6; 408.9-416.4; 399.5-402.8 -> 0.092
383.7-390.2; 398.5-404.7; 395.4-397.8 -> -0.023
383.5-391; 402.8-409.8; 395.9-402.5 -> 0.055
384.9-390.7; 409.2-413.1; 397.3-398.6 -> 0.168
